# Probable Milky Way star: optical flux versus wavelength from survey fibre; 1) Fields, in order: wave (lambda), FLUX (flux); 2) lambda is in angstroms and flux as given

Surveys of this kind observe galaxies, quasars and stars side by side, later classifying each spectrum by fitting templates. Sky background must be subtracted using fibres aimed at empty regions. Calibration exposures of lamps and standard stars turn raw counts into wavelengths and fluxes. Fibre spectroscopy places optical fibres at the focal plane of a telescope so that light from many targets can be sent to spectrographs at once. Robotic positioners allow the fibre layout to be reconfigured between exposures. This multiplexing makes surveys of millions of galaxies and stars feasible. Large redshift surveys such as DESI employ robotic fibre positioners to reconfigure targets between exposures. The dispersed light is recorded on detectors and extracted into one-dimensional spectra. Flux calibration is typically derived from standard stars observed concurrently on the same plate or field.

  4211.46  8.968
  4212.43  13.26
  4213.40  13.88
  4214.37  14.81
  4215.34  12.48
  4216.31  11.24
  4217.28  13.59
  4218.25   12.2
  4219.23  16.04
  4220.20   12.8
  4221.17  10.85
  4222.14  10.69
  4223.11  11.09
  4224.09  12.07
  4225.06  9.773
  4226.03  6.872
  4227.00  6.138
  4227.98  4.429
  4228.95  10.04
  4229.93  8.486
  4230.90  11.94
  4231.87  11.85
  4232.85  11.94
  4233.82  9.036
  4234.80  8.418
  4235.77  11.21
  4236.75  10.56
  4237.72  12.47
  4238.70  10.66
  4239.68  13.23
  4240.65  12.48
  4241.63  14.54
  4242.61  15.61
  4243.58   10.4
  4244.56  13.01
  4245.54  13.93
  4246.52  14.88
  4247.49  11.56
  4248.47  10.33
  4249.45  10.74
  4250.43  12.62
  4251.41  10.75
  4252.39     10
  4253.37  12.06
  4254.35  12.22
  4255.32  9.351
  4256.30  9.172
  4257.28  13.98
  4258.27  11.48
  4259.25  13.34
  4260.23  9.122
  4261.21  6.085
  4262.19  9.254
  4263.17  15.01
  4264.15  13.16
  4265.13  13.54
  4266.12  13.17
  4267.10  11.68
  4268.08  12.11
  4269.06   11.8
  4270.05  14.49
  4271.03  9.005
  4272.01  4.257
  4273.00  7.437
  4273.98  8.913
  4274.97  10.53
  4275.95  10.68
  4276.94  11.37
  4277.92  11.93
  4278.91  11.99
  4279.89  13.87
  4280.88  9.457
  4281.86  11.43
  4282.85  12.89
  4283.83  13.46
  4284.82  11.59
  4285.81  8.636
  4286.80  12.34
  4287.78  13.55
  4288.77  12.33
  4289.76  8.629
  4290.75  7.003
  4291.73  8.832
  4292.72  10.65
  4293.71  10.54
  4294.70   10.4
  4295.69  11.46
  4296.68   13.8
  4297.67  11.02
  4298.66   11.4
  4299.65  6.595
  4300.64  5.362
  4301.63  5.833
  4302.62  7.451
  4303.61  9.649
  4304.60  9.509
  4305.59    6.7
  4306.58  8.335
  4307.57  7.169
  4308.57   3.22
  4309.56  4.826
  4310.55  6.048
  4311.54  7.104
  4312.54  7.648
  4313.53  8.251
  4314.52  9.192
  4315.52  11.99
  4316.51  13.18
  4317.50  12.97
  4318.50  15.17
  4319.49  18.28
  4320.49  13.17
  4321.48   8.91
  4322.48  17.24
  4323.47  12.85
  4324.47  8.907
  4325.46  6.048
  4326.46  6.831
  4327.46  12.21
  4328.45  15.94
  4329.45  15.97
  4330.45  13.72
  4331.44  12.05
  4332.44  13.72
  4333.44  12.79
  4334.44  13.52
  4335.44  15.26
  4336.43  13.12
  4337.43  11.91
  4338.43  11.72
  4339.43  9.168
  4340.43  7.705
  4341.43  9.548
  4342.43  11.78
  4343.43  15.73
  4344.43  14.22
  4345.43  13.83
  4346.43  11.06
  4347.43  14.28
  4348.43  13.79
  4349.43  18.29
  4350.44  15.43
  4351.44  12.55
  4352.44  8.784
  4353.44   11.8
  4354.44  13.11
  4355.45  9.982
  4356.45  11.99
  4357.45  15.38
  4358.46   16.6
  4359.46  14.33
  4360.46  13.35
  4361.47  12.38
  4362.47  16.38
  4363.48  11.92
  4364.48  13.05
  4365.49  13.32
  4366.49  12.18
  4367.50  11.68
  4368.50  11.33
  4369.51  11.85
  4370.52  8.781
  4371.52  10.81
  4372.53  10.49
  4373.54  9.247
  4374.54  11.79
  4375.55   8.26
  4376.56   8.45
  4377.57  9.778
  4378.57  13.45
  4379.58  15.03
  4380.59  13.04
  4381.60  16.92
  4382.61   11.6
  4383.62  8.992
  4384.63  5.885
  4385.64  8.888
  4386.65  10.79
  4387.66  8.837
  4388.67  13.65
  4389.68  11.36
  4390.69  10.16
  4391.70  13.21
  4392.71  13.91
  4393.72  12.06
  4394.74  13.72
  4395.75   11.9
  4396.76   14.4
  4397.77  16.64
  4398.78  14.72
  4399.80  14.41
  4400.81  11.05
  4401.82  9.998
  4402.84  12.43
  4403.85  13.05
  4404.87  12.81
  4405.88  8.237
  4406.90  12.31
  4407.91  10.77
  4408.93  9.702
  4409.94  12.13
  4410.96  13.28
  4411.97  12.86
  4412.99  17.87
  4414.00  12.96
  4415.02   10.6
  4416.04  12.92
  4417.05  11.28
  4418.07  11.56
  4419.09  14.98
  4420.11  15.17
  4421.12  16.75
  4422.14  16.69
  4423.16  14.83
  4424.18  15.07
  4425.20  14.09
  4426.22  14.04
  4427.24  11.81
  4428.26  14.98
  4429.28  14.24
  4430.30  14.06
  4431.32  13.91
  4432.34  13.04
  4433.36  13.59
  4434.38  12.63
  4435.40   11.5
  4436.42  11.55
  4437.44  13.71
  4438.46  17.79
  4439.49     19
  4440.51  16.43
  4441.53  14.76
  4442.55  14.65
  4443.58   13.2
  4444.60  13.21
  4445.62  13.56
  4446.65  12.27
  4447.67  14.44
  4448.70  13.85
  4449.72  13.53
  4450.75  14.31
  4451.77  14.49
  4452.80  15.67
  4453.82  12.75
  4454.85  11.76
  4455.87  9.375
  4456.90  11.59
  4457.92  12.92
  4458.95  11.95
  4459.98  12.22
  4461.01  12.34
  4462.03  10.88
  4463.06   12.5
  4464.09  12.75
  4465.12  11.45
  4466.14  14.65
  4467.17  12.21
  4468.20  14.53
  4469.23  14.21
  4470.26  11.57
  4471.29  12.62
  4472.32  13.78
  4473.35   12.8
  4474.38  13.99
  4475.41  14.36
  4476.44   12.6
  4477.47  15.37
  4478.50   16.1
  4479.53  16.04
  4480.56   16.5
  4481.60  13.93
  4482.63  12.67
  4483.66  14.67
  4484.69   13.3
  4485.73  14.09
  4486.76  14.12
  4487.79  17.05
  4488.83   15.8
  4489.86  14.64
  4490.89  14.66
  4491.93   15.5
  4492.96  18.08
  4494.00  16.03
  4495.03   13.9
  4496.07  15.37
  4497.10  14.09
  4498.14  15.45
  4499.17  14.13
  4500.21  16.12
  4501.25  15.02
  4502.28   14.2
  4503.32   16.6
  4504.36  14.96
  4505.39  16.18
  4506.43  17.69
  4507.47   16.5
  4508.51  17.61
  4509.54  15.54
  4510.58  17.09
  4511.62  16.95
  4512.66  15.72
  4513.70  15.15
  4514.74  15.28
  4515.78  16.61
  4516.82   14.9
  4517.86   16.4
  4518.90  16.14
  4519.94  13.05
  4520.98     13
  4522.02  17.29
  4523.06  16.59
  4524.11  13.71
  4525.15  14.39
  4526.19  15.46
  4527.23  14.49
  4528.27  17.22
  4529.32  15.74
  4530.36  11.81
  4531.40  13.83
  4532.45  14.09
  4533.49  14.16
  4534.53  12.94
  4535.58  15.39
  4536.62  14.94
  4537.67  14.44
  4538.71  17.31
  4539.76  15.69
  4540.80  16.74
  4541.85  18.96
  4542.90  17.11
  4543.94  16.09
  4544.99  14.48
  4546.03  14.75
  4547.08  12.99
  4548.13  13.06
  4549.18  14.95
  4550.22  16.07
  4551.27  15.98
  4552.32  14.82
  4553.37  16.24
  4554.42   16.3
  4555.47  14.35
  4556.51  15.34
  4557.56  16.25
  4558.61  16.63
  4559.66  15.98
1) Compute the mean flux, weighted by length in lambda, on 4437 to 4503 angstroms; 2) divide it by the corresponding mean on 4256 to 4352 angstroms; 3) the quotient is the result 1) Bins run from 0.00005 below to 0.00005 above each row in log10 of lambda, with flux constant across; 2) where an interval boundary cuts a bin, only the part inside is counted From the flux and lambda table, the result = 1.27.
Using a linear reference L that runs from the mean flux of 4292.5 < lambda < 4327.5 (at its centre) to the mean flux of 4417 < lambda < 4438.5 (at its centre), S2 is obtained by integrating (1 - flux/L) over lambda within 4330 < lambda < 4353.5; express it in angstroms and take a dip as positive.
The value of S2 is -4.2 angstroms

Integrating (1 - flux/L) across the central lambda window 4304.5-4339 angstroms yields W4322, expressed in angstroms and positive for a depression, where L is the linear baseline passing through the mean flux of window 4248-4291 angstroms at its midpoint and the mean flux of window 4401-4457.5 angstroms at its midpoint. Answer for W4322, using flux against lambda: 2.4 angstroms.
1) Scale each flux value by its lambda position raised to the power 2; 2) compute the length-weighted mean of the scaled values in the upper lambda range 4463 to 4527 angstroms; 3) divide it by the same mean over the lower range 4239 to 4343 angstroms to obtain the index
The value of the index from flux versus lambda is 1.49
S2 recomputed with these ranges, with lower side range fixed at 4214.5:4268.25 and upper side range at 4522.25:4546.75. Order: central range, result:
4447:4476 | 2.65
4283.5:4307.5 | 4.71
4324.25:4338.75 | 0.30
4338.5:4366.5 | -0.14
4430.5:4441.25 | -0.28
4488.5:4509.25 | -1.20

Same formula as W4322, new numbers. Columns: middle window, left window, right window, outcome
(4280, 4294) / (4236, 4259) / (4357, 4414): 1.3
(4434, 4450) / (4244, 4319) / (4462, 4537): -0.6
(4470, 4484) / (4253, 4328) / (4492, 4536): 0.4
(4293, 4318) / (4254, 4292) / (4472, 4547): 6.0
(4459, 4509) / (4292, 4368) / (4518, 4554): -0.9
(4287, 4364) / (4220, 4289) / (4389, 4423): 4.2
